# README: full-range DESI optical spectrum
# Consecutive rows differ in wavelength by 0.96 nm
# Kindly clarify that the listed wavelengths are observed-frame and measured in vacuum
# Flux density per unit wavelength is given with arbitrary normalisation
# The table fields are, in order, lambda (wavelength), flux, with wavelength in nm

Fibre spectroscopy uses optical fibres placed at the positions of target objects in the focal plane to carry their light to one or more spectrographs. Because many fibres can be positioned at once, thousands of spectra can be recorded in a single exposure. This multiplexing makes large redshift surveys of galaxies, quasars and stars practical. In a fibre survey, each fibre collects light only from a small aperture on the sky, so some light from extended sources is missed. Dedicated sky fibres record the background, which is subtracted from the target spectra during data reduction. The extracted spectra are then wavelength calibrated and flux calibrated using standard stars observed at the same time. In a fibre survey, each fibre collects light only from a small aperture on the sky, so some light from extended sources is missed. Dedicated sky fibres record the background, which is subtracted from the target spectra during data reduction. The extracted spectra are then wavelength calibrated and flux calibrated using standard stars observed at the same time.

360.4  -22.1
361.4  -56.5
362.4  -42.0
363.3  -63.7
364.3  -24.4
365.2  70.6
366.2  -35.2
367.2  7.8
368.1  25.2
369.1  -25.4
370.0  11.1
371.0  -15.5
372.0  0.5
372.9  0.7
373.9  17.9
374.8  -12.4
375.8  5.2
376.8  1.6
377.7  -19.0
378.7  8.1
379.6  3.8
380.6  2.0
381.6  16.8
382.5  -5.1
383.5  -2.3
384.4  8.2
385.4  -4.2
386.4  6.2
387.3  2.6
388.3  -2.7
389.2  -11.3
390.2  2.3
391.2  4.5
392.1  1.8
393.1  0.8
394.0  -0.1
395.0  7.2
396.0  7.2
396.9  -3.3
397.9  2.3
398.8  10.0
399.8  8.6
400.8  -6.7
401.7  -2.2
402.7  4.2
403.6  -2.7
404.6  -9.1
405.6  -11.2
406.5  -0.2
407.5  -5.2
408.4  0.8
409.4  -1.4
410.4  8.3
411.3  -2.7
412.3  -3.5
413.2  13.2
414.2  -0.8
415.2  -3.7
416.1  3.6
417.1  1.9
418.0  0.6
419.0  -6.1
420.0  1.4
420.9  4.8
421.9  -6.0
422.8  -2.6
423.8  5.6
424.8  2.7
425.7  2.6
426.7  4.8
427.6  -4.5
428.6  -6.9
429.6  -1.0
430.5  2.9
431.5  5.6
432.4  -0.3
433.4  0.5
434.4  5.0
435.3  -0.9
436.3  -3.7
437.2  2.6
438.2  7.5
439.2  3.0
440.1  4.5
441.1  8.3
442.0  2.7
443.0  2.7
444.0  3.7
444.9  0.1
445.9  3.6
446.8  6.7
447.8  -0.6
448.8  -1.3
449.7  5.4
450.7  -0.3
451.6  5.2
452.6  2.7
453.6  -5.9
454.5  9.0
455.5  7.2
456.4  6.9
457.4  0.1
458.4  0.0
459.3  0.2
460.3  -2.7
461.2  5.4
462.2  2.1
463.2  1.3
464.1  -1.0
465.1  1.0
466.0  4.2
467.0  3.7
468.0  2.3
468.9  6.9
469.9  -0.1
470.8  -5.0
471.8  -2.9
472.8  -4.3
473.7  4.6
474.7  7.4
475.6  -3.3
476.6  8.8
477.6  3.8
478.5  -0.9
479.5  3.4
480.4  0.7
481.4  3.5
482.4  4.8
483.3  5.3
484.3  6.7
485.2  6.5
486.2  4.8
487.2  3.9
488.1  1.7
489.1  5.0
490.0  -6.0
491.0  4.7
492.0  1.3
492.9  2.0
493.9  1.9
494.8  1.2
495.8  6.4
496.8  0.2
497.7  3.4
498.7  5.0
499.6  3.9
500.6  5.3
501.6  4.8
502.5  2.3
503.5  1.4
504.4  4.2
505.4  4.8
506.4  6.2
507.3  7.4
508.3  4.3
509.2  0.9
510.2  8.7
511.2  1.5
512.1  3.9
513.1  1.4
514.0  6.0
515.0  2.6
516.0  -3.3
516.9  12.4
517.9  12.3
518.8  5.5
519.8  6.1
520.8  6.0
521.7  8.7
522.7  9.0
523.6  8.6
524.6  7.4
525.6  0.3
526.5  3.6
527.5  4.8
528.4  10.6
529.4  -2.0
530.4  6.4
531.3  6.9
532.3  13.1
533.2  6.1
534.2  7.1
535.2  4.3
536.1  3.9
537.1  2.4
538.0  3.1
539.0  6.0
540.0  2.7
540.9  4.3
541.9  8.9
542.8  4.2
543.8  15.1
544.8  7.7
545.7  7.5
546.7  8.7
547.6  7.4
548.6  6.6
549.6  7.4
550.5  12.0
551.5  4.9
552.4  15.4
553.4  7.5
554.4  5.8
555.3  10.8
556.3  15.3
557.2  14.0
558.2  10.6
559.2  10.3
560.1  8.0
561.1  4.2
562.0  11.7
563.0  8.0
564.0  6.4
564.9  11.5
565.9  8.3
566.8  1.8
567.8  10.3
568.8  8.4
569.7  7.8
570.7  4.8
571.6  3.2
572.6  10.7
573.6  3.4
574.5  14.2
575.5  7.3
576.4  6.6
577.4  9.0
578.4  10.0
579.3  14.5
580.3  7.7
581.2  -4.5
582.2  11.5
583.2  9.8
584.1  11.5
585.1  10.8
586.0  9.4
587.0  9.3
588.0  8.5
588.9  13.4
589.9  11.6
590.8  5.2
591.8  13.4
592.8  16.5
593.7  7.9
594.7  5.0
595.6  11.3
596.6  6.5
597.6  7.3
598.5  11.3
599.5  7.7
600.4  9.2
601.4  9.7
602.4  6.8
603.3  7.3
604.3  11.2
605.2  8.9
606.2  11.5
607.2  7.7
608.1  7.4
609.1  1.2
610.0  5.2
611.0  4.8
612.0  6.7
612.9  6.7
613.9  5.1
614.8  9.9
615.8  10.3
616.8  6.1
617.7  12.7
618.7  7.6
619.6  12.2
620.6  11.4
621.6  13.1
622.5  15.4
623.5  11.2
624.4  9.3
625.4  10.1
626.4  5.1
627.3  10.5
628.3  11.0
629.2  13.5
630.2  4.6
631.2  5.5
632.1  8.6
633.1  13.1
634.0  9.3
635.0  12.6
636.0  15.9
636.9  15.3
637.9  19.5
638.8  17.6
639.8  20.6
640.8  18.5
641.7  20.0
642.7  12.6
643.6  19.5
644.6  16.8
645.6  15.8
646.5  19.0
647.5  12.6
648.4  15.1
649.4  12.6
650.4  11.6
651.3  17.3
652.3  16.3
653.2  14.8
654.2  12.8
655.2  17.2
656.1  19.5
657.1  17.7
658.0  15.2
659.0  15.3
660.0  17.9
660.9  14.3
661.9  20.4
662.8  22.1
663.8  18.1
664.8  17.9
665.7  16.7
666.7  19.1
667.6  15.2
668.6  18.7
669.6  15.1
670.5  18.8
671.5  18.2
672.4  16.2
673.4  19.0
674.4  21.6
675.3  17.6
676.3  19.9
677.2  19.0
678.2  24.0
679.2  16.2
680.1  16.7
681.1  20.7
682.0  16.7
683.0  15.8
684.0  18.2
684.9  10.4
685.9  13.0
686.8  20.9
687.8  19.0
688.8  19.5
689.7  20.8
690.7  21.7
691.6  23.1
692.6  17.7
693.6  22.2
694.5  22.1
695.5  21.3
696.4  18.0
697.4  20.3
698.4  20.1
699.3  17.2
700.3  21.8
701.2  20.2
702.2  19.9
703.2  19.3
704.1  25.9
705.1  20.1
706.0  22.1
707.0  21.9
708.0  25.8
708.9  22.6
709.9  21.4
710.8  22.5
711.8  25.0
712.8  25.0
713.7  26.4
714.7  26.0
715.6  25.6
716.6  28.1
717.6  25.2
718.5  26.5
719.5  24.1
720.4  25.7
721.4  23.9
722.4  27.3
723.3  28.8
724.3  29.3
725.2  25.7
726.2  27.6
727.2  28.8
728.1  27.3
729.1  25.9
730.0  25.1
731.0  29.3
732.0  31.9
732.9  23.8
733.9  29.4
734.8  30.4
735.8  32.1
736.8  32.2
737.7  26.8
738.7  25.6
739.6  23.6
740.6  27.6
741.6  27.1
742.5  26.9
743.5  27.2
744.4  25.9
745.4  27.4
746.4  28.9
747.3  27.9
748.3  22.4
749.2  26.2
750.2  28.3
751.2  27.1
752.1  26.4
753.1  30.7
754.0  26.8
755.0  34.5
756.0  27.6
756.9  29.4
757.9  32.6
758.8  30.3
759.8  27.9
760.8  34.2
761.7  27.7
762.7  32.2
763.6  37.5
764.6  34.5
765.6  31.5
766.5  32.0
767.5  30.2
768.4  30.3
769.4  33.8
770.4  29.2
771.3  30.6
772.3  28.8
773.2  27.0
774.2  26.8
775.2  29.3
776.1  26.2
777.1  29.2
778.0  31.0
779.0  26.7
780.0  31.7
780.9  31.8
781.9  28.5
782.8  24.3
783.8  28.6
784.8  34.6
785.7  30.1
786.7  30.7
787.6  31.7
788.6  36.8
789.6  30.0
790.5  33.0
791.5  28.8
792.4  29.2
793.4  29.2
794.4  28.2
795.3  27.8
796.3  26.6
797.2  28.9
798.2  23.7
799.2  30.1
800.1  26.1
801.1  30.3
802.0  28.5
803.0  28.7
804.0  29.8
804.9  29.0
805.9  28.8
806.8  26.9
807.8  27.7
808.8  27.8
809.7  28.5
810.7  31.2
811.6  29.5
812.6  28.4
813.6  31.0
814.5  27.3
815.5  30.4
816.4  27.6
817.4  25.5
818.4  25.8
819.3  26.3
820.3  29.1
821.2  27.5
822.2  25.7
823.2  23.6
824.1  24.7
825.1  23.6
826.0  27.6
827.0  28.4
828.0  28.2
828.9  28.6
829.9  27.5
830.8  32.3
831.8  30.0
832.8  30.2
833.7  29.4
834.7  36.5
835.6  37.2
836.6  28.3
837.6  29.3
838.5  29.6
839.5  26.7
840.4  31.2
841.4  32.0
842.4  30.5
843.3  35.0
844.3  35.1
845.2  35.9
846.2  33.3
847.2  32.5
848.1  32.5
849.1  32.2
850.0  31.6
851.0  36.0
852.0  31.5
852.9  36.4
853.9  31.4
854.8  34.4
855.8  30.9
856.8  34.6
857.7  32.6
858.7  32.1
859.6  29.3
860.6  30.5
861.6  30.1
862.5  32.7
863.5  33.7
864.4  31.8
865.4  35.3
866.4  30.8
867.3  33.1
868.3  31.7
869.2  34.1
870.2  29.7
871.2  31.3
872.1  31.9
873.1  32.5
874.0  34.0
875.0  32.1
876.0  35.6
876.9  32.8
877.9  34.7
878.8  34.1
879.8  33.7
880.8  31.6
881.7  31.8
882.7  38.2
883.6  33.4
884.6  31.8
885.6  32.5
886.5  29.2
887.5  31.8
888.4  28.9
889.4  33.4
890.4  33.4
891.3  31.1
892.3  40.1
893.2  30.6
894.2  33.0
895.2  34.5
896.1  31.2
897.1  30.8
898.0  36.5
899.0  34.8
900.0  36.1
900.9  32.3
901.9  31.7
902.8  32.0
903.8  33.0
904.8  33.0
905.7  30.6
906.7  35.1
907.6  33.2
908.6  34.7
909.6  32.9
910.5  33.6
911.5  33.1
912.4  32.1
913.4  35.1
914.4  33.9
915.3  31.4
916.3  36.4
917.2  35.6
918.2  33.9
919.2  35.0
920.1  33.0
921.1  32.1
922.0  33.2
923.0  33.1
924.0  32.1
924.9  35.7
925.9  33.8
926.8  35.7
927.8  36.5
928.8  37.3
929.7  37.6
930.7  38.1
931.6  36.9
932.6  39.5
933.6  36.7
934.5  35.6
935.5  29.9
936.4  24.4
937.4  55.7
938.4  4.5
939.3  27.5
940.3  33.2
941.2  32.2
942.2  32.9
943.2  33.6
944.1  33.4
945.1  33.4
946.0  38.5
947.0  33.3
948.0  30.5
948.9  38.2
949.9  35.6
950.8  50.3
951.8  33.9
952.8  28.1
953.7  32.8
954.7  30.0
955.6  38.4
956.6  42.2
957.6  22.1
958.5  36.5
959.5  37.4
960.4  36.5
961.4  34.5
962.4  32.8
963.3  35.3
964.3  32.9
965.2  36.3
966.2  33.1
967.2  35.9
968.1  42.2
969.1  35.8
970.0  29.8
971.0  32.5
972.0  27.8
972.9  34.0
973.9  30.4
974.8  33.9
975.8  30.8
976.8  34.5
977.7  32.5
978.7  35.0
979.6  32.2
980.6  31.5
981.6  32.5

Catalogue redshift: 0.59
